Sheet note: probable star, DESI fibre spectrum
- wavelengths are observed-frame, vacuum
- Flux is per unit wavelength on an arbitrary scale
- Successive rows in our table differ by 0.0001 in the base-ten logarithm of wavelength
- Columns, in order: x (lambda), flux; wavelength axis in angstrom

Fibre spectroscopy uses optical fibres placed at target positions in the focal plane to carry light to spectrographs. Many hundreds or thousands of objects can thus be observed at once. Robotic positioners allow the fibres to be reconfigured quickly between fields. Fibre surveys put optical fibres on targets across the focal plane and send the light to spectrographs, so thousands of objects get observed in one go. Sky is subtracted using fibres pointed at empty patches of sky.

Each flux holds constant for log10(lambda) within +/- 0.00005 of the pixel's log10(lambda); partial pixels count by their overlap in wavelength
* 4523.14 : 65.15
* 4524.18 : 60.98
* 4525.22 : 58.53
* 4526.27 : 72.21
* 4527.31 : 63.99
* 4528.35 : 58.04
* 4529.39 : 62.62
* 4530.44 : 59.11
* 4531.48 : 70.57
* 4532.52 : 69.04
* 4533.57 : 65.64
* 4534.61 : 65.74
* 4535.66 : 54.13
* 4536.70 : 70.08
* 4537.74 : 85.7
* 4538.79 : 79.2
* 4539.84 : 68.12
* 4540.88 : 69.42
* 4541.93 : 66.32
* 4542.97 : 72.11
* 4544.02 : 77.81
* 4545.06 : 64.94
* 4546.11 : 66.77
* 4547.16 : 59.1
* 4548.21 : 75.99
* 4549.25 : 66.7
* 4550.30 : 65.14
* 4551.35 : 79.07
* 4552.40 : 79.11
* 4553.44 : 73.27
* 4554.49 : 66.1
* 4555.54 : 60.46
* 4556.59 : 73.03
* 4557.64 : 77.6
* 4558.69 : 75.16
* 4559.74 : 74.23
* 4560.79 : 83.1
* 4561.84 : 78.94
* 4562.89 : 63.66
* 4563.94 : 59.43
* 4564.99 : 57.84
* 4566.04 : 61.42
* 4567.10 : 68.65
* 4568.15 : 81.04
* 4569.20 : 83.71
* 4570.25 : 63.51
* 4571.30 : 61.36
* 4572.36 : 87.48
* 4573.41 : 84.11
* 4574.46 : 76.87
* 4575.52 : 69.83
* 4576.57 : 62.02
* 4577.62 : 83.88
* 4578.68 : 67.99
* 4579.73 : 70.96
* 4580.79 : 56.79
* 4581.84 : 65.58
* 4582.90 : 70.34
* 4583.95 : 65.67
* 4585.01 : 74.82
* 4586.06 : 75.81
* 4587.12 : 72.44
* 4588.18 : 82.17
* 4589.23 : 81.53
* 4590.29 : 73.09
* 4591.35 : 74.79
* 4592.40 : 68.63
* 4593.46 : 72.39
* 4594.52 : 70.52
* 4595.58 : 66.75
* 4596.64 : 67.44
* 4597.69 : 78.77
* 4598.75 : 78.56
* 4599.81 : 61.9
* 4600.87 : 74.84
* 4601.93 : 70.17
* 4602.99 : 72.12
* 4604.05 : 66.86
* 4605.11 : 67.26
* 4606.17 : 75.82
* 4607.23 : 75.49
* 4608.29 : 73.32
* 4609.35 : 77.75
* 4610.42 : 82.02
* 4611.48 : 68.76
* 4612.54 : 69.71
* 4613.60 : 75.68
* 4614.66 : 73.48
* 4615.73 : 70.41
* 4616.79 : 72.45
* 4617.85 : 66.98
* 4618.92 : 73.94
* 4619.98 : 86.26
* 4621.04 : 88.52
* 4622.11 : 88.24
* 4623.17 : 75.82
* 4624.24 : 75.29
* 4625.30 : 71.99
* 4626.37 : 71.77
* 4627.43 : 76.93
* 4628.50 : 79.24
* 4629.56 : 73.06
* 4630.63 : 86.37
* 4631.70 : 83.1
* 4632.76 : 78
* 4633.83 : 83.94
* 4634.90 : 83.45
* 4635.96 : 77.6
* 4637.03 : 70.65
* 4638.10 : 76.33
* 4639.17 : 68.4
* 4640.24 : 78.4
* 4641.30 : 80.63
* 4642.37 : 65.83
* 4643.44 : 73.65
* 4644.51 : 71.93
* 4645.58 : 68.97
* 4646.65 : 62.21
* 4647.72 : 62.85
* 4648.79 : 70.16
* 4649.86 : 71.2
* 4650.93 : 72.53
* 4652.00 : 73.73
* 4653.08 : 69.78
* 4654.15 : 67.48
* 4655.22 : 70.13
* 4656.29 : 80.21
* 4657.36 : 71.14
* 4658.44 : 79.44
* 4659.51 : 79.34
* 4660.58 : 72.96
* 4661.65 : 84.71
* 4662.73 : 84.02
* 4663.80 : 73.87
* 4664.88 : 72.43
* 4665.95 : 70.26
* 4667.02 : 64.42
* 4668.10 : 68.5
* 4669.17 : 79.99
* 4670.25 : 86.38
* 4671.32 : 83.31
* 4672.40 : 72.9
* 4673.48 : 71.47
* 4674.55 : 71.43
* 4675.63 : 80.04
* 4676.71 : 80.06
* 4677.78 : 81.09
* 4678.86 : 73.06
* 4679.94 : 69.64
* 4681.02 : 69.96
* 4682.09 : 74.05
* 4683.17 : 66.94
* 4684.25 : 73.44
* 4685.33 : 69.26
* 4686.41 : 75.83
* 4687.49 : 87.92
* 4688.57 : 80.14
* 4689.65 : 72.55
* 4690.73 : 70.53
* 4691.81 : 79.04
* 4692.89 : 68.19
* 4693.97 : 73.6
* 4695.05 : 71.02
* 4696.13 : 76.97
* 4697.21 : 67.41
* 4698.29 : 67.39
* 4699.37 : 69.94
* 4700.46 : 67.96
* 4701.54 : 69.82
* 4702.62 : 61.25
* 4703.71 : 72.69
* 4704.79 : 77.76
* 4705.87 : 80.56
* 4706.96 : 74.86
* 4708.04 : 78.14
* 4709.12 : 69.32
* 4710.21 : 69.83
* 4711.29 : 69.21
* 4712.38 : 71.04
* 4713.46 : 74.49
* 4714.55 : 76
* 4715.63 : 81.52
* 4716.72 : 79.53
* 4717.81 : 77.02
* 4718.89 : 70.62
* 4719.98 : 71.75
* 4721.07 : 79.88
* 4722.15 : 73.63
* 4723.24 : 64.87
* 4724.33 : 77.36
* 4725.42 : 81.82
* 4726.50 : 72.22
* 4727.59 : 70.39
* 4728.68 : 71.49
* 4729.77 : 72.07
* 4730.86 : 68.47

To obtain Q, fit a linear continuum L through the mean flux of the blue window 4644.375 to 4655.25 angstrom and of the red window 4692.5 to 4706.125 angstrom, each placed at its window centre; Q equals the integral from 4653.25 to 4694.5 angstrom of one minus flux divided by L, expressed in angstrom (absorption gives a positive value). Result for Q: -2.9 angstrom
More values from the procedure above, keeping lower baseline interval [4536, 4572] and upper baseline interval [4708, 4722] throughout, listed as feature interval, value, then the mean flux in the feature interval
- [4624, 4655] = -0.5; 73.9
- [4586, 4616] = -0.5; 73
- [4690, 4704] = 0.7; 70.4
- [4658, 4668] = -0.3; 75.4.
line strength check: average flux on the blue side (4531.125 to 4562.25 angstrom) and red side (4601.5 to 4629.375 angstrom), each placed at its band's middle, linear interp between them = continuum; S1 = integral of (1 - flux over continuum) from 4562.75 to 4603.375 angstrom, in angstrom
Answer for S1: 1.0 angstrom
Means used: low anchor 71.1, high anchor 74.9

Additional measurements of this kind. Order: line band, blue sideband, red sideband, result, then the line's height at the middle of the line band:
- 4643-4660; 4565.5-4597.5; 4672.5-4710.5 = 0.3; 72.8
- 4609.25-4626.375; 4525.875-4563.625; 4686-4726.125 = -1.0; 71.6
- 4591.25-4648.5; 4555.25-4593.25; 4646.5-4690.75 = -0.9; 73.1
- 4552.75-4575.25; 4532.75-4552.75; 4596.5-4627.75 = -0.2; 71.3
